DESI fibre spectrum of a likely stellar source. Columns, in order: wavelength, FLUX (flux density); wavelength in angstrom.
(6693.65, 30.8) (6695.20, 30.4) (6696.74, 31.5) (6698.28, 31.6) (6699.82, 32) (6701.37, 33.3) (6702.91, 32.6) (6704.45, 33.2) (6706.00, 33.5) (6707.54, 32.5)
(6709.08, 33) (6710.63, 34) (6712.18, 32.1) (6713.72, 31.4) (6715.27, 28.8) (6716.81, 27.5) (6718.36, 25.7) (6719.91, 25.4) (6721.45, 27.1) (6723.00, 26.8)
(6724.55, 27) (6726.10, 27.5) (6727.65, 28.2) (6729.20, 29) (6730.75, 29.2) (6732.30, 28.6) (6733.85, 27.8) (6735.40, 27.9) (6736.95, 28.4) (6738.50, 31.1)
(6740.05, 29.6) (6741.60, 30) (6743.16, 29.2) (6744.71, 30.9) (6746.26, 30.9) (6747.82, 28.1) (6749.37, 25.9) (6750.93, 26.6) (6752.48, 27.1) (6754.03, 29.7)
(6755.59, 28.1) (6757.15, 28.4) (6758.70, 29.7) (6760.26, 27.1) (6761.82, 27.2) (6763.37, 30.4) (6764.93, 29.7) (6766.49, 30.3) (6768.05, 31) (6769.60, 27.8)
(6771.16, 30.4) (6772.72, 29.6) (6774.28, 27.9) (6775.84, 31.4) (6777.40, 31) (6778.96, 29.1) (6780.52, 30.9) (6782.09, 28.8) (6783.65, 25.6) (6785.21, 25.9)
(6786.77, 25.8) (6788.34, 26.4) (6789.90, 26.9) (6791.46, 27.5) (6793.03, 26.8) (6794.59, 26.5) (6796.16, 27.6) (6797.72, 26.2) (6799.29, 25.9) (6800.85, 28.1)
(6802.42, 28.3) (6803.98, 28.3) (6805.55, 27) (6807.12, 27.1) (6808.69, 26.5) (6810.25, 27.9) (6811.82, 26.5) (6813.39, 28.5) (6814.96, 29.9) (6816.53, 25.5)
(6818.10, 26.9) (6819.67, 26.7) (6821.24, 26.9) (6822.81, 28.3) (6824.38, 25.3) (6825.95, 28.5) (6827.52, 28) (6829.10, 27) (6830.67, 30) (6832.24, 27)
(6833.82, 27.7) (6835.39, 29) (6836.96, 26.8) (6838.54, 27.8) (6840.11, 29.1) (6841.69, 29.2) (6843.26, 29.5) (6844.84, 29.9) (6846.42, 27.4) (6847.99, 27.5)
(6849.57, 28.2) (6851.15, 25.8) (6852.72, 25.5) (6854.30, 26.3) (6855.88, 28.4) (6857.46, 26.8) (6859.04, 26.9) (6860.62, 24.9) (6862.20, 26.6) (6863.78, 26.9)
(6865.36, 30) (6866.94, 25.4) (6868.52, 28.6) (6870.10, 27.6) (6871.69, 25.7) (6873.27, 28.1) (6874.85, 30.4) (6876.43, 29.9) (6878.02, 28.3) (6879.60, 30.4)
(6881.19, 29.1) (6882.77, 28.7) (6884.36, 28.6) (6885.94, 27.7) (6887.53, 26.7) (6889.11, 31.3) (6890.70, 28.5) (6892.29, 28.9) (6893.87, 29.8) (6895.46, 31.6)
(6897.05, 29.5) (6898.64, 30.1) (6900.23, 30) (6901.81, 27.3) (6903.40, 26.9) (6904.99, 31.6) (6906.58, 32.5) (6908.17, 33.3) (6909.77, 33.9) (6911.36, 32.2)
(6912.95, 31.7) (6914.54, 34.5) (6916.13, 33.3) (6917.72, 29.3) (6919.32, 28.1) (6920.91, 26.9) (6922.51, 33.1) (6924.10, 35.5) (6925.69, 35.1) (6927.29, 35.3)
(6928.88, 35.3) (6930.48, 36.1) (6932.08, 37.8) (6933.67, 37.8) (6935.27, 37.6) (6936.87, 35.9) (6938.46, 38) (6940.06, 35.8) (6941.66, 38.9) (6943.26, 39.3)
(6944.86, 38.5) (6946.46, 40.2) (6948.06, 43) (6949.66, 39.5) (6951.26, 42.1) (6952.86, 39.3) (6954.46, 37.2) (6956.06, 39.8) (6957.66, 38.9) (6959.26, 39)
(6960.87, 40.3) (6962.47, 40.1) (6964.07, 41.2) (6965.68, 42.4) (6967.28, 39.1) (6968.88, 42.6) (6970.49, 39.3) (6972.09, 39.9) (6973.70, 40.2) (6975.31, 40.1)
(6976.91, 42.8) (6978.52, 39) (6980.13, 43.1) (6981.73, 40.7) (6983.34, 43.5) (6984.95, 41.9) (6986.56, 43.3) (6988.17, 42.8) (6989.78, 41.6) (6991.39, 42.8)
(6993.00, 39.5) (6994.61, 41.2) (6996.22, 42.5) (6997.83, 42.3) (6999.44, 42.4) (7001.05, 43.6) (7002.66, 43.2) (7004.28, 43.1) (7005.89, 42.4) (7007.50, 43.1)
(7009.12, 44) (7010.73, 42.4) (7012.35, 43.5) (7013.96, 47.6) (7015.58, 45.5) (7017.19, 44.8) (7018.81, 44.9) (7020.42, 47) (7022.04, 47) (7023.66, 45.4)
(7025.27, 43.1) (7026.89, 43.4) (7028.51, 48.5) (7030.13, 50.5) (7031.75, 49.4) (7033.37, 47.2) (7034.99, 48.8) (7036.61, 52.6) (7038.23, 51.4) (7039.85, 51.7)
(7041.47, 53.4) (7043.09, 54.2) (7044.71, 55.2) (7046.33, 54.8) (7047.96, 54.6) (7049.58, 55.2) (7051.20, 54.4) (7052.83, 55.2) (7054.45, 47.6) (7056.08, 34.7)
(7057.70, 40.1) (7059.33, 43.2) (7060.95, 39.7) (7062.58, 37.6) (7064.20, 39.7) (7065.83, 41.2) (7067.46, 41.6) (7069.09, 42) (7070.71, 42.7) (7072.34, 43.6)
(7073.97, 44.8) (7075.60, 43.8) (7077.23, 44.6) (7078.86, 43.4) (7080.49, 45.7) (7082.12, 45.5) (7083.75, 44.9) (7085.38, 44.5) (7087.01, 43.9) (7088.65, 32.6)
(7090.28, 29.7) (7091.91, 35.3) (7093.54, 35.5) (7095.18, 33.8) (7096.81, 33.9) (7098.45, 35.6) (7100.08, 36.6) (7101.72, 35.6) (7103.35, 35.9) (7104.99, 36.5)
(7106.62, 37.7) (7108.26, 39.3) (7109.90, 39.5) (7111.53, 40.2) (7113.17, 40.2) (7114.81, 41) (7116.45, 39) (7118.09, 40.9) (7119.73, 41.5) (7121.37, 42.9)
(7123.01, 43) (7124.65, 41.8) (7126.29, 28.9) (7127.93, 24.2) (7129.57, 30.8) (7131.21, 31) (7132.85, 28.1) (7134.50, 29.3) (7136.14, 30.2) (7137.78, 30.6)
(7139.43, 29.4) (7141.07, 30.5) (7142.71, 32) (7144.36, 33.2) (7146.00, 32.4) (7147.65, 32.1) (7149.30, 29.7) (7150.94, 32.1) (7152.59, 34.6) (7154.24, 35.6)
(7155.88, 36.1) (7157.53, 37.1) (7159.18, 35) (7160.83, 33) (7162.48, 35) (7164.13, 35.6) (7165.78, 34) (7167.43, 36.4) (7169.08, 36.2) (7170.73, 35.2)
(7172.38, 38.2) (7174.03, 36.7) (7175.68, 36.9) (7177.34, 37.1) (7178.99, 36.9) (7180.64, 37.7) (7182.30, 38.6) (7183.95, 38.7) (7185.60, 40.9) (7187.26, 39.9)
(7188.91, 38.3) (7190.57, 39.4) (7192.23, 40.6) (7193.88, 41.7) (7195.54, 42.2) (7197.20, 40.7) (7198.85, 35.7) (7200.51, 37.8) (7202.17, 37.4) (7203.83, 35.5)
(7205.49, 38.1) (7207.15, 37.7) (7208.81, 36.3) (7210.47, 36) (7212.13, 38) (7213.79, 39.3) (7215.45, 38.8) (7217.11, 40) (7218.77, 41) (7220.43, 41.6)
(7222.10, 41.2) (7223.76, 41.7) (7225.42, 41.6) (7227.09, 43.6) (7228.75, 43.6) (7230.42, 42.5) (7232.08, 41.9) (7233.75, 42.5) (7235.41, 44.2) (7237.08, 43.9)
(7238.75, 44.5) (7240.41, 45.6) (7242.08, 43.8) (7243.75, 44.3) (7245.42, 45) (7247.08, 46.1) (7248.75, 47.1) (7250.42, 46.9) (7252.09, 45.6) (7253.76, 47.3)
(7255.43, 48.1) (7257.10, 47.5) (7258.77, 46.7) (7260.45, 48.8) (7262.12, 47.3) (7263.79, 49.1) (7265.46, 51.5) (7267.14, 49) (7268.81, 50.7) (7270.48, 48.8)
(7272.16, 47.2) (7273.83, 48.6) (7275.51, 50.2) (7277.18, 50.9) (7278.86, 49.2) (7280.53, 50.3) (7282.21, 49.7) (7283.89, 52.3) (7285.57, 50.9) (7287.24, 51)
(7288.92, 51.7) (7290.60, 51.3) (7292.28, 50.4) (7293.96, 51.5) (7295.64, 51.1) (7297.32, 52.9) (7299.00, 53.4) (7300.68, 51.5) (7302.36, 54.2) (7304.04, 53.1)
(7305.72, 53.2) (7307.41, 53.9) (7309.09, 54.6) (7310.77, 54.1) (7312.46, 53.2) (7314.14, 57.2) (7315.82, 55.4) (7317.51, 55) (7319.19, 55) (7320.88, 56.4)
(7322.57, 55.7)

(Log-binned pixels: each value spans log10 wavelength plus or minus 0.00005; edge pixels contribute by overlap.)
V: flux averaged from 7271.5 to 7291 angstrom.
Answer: 50.3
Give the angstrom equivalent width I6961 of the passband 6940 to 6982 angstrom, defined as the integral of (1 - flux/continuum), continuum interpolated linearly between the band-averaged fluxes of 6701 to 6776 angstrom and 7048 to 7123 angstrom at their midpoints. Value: -3.7 angstrom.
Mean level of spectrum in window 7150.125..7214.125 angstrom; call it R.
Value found 37.2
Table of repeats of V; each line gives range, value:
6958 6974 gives 40.4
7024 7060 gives 49.5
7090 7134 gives 36.3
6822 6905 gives 28.2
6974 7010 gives 42.2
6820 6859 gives 27.7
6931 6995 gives 40.1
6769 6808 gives 27.9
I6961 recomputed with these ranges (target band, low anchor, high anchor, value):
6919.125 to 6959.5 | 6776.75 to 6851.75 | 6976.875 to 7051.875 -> 2.1 angstrom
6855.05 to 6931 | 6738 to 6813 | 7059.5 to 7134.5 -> 5.1 angstrom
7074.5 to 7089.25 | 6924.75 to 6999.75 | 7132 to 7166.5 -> -3.4 angstrom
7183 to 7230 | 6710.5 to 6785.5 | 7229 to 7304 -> 6.7 angstrom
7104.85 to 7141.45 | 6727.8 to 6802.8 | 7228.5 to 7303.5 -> 6.1 angstrom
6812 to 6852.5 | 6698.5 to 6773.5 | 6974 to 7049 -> 8.4 angstrom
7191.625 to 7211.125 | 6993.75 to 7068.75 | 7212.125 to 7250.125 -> 2.3 angstrom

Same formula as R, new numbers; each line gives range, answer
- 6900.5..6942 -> 33.5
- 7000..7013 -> 43.1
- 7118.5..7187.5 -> 34.7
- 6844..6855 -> 27.2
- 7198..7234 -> 39.6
